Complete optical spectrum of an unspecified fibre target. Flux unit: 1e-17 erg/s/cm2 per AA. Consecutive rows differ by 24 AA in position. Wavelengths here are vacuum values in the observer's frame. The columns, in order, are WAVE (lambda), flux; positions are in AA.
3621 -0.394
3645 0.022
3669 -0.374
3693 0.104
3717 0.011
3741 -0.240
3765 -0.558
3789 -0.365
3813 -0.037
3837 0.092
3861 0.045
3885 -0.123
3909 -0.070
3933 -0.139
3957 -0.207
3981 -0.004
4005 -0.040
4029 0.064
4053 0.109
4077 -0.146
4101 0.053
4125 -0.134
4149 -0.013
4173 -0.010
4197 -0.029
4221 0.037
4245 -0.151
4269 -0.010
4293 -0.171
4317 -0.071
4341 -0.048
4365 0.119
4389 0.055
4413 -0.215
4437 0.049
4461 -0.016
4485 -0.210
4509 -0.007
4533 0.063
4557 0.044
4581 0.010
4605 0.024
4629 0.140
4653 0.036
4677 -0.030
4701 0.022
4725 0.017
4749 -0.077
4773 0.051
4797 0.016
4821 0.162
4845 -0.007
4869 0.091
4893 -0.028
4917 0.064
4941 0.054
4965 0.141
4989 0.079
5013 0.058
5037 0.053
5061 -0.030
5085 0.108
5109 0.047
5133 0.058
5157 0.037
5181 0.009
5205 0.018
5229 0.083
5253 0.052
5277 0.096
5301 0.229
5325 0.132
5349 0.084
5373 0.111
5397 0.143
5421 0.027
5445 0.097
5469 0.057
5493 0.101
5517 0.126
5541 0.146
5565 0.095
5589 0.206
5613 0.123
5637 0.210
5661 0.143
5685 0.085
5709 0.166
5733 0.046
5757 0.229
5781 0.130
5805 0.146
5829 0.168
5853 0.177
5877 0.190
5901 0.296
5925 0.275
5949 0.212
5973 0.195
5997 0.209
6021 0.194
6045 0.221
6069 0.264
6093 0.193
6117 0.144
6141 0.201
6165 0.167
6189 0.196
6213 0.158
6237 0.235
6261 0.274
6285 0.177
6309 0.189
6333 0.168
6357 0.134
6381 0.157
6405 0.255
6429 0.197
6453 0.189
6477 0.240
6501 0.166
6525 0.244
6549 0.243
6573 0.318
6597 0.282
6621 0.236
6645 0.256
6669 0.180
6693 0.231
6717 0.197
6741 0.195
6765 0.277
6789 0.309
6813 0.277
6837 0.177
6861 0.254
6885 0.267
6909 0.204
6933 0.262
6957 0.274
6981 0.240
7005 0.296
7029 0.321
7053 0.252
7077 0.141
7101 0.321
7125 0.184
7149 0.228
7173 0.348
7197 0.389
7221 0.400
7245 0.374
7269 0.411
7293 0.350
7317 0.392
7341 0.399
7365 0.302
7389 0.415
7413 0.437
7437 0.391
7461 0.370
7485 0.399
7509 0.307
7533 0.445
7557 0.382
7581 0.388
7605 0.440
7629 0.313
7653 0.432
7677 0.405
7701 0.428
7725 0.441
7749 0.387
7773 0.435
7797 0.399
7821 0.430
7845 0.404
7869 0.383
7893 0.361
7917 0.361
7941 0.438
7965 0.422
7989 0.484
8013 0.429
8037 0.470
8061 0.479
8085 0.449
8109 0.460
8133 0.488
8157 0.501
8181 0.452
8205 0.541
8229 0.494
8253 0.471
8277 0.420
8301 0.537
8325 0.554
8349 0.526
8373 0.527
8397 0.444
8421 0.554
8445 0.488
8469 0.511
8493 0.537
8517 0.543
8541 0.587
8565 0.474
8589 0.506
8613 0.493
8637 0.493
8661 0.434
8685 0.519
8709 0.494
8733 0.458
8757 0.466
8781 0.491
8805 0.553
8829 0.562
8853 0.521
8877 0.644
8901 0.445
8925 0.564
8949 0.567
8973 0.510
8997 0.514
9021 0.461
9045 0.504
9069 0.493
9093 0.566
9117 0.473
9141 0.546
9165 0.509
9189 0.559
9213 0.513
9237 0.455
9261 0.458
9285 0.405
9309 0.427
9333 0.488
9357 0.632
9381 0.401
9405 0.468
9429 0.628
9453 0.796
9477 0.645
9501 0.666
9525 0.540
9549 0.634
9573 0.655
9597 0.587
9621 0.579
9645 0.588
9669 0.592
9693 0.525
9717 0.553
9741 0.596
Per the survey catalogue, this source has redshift 0.797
